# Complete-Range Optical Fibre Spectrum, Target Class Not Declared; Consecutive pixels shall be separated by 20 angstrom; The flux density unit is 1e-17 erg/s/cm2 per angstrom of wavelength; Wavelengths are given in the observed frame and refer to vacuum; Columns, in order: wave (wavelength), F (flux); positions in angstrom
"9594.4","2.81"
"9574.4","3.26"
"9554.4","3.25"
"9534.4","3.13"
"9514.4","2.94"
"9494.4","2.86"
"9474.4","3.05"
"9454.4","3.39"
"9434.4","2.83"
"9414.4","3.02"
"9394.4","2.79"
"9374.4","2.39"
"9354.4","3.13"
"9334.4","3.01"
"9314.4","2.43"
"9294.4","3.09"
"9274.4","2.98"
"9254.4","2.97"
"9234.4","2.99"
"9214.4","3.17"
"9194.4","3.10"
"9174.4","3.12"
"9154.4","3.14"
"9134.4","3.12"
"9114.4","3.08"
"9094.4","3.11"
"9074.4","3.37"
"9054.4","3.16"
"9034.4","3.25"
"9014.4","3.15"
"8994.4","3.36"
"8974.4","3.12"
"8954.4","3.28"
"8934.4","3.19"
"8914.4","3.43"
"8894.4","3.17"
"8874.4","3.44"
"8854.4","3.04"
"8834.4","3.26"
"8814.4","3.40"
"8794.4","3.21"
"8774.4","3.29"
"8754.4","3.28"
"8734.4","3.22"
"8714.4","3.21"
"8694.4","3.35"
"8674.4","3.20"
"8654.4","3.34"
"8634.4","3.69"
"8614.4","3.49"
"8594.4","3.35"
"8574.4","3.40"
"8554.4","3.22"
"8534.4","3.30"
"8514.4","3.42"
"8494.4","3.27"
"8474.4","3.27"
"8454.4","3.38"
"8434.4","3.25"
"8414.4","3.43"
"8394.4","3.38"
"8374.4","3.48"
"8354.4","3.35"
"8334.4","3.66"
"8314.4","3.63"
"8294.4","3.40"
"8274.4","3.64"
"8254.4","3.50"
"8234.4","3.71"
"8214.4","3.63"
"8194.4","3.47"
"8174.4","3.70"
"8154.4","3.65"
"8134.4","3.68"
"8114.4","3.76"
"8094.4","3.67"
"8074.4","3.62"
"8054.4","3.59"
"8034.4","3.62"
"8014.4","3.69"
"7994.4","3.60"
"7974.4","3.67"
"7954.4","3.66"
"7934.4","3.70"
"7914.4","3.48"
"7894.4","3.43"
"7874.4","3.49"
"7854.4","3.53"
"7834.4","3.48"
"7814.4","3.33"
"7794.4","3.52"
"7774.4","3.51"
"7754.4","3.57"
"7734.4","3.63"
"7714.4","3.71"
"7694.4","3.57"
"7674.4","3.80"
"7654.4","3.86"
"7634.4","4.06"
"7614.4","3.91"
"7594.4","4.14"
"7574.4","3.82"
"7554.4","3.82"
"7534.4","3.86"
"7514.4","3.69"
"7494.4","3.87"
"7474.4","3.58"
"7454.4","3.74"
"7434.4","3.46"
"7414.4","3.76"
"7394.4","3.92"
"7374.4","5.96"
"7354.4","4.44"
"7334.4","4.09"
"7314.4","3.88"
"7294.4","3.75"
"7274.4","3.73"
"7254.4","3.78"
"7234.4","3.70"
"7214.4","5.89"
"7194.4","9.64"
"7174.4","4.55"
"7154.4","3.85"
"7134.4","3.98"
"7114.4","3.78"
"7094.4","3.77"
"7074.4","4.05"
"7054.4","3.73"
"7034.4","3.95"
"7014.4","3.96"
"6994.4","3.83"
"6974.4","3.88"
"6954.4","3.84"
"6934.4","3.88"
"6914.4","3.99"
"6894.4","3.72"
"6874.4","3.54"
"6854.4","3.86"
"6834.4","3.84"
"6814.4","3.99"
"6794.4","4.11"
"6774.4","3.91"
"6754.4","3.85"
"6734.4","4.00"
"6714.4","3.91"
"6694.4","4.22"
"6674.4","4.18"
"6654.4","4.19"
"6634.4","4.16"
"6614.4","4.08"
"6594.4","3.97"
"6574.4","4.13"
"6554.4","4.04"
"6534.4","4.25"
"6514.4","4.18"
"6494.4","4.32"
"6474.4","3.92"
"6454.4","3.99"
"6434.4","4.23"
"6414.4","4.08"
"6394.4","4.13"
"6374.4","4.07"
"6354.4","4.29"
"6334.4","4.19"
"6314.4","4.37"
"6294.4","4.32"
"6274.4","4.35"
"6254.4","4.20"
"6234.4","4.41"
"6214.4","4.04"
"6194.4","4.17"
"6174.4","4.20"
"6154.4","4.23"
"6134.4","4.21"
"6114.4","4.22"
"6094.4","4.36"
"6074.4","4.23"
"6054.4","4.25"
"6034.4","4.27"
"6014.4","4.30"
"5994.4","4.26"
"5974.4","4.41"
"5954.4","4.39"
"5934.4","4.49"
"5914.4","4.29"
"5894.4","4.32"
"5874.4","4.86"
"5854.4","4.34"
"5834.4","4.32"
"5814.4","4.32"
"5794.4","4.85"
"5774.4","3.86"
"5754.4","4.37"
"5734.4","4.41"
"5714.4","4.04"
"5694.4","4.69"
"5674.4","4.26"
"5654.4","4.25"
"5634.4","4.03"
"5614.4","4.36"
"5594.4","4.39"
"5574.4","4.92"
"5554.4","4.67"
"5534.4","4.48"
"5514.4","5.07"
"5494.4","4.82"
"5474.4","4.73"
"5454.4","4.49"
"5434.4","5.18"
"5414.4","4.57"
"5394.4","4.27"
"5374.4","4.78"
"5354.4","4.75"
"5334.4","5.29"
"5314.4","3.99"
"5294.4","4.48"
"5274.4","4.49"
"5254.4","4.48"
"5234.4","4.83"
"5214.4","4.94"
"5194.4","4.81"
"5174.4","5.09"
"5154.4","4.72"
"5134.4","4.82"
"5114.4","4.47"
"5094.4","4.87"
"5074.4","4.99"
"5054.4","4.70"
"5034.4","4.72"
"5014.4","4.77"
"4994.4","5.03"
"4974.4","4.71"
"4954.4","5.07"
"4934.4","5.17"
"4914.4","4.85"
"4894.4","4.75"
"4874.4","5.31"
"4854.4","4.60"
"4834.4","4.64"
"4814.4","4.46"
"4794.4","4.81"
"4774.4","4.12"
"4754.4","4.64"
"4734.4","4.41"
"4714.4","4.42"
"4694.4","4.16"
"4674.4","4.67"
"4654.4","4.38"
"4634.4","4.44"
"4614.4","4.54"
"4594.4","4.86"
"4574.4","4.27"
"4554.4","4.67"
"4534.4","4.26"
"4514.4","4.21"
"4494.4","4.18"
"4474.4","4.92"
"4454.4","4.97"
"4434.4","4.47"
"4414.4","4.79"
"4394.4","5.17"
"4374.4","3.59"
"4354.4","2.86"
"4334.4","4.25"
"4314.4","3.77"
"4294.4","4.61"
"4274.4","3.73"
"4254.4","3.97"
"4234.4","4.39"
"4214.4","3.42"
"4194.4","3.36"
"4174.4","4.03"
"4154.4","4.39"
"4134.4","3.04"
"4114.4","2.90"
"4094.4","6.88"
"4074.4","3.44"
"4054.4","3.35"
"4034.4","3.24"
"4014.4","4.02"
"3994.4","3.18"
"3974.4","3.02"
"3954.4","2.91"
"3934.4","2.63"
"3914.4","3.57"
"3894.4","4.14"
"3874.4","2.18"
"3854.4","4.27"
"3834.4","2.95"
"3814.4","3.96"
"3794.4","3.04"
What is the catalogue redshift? 0.096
